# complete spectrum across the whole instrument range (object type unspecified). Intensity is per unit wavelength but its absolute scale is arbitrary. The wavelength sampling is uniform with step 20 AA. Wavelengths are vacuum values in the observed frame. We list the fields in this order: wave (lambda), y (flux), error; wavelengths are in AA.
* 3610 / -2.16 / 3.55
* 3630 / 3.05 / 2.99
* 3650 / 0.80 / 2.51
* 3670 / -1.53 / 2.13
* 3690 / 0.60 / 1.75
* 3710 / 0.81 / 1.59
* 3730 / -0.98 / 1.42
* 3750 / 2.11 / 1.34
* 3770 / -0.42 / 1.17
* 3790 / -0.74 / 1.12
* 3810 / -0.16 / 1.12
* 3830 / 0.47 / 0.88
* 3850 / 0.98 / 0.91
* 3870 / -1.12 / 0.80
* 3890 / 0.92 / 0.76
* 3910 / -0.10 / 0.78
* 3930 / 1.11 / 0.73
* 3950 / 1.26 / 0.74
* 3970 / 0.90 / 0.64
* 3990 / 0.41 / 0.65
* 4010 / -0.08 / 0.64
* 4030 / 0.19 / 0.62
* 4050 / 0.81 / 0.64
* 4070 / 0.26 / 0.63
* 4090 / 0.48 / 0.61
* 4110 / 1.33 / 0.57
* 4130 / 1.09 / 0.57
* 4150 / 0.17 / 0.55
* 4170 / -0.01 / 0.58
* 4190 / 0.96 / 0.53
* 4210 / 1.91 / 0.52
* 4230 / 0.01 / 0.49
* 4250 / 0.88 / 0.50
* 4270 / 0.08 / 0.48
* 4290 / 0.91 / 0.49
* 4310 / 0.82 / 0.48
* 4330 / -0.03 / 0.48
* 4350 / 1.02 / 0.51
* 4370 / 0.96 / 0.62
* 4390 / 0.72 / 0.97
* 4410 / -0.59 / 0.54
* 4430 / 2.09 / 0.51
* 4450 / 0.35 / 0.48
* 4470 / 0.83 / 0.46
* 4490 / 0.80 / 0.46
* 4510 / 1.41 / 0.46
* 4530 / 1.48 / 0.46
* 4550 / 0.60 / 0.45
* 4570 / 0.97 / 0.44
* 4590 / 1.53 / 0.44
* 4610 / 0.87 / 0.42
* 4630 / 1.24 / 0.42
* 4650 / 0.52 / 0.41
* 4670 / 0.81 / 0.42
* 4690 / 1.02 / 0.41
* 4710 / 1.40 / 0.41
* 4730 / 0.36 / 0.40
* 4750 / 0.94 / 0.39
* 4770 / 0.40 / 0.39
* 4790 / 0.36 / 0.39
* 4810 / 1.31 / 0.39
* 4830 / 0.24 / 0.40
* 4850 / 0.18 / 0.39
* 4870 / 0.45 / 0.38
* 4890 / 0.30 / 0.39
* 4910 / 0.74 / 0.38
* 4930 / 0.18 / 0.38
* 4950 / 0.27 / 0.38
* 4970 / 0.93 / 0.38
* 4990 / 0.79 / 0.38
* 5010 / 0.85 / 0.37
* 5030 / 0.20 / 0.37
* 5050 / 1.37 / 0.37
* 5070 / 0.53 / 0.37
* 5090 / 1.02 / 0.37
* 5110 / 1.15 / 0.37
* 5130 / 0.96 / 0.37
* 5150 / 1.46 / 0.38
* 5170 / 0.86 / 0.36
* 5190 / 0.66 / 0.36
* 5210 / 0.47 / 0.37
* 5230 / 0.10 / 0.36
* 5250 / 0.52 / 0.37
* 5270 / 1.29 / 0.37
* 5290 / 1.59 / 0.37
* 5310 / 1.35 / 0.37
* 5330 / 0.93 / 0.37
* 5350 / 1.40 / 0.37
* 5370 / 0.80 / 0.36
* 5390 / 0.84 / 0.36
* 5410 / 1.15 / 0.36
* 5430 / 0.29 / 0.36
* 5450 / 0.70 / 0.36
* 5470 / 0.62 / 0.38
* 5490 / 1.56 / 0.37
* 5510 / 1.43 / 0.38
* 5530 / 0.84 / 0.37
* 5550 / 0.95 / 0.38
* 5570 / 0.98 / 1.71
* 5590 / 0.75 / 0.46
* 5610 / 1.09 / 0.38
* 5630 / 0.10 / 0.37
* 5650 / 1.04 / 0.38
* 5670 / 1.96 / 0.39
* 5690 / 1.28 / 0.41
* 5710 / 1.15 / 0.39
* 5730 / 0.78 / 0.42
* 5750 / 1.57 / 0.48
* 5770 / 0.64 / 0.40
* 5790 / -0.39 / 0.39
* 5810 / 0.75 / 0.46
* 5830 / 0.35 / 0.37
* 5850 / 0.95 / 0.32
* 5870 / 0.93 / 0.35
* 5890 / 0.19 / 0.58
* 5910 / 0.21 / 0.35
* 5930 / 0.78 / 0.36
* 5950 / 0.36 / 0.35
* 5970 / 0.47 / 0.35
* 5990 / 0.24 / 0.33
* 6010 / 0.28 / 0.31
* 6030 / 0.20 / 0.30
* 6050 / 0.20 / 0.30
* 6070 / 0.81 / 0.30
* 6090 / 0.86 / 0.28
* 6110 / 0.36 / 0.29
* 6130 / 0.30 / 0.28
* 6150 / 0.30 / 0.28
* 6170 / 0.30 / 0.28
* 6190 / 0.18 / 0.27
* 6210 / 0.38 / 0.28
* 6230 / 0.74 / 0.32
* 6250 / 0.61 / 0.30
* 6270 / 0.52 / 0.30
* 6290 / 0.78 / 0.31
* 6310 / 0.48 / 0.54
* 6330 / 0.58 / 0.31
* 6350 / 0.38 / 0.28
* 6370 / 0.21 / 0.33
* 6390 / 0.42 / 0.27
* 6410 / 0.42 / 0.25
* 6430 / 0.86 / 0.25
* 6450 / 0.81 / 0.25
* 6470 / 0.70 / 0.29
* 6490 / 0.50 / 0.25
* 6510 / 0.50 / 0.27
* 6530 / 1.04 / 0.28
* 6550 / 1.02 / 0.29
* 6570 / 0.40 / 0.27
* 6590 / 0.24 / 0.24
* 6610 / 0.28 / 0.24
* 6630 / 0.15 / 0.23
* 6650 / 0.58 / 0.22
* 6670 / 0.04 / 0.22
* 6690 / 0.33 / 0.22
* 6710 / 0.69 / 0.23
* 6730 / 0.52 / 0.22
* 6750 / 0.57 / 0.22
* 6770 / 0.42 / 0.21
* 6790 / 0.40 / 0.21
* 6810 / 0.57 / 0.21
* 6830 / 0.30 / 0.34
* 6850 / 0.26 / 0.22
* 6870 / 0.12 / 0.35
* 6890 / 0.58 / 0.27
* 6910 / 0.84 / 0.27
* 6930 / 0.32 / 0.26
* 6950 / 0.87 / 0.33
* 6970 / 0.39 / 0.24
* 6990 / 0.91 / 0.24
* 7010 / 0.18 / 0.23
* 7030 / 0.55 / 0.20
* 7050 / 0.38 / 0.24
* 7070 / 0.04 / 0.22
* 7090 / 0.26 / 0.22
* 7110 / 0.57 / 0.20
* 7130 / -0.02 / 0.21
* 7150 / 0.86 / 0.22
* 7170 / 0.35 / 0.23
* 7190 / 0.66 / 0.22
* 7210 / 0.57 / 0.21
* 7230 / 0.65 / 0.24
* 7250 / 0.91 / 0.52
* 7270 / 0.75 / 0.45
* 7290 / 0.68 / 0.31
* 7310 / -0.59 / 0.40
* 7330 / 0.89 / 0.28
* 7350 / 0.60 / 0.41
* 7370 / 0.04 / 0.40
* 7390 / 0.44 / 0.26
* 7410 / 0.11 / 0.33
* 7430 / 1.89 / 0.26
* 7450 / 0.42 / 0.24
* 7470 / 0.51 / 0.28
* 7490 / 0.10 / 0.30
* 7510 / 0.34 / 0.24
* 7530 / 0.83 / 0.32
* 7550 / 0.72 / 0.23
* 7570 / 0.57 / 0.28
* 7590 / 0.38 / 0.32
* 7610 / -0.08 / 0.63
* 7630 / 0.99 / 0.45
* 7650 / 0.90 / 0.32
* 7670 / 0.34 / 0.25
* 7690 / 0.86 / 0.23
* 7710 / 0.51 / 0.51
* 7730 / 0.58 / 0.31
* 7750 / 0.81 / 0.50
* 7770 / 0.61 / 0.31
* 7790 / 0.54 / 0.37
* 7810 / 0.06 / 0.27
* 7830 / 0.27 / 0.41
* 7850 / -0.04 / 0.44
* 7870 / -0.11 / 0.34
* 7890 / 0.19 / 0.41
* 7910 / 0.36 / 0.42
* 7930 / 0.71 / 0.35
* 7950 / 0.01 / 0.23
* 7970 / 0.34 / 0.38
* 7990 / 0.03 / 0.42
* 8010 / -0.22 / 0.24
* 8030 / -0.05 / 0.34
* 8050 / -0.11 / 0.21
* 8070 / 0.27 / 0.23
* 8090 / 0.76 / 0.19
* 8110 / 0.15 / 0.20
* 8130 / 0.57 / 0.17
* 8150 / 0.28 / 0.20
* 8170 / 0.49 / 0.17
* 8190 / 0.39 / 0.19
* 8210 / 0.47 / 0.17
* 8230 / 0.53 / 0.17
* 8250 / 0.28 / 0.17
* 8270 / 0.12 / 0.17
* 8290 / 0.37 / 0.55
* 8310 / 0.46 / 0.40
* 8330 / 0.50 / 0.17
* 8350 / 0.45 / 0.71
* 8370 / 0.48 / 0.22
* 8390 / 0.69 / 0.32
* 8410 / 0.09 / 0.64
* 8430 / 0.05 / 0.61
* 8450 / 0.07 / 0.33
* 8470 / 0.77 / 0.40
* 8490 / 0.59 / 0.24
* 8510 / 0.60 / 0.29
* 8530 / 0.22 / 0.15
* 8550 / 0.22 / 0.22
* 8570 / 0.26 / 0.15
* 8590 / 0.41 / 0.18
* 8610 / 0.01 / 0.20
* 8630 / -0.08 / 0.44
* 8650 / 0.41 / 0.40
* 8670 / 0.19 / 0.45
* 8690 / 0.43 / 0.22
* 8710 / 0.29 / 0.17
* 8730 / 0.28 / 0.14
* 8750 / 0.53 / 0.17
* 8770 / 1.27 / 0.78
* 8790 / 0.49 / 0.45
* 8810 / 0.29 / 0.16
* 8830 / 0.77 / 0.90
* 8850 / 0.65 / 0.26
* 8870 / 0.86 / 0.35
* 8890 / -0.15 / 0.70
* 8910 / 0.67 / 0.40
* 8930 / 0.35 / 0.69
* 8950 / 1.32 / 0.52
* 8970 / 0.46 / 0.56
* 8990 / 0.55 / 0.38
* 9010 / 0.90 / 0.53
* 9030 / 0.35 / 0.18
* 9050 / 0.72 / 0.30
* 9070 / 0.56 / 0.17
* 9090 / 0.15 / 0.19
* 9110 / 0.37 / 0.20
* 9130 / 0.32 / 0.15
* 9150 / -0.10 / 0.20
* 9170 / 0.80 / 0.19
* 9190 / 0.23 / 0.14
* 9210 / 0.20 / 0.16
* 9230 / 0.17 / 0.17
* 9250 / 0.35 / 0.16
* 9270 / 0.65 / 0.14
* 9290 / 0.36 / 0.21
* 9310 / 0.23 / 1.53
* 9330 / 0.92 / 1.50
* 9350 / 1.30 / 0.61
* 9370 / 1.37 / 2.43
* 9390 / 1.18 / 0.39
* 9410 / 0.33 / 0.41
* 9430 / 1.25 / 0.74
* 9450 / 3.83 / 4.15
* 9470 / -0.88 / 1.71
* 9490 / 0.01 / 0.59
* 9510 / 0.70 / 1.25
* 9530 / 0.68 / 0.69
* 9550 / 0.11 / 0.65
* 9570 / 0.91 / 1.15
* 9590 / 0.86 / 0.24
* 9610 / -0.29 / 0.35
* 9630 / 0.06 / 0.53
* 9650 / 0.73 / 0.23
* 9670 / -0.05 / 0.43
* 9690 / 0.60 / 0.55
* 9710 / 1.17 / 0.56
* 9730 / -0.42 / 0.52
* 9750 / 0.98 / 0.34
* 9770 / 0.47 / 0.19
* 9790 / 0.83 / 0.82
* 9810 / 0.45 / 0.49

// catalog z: 0.13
